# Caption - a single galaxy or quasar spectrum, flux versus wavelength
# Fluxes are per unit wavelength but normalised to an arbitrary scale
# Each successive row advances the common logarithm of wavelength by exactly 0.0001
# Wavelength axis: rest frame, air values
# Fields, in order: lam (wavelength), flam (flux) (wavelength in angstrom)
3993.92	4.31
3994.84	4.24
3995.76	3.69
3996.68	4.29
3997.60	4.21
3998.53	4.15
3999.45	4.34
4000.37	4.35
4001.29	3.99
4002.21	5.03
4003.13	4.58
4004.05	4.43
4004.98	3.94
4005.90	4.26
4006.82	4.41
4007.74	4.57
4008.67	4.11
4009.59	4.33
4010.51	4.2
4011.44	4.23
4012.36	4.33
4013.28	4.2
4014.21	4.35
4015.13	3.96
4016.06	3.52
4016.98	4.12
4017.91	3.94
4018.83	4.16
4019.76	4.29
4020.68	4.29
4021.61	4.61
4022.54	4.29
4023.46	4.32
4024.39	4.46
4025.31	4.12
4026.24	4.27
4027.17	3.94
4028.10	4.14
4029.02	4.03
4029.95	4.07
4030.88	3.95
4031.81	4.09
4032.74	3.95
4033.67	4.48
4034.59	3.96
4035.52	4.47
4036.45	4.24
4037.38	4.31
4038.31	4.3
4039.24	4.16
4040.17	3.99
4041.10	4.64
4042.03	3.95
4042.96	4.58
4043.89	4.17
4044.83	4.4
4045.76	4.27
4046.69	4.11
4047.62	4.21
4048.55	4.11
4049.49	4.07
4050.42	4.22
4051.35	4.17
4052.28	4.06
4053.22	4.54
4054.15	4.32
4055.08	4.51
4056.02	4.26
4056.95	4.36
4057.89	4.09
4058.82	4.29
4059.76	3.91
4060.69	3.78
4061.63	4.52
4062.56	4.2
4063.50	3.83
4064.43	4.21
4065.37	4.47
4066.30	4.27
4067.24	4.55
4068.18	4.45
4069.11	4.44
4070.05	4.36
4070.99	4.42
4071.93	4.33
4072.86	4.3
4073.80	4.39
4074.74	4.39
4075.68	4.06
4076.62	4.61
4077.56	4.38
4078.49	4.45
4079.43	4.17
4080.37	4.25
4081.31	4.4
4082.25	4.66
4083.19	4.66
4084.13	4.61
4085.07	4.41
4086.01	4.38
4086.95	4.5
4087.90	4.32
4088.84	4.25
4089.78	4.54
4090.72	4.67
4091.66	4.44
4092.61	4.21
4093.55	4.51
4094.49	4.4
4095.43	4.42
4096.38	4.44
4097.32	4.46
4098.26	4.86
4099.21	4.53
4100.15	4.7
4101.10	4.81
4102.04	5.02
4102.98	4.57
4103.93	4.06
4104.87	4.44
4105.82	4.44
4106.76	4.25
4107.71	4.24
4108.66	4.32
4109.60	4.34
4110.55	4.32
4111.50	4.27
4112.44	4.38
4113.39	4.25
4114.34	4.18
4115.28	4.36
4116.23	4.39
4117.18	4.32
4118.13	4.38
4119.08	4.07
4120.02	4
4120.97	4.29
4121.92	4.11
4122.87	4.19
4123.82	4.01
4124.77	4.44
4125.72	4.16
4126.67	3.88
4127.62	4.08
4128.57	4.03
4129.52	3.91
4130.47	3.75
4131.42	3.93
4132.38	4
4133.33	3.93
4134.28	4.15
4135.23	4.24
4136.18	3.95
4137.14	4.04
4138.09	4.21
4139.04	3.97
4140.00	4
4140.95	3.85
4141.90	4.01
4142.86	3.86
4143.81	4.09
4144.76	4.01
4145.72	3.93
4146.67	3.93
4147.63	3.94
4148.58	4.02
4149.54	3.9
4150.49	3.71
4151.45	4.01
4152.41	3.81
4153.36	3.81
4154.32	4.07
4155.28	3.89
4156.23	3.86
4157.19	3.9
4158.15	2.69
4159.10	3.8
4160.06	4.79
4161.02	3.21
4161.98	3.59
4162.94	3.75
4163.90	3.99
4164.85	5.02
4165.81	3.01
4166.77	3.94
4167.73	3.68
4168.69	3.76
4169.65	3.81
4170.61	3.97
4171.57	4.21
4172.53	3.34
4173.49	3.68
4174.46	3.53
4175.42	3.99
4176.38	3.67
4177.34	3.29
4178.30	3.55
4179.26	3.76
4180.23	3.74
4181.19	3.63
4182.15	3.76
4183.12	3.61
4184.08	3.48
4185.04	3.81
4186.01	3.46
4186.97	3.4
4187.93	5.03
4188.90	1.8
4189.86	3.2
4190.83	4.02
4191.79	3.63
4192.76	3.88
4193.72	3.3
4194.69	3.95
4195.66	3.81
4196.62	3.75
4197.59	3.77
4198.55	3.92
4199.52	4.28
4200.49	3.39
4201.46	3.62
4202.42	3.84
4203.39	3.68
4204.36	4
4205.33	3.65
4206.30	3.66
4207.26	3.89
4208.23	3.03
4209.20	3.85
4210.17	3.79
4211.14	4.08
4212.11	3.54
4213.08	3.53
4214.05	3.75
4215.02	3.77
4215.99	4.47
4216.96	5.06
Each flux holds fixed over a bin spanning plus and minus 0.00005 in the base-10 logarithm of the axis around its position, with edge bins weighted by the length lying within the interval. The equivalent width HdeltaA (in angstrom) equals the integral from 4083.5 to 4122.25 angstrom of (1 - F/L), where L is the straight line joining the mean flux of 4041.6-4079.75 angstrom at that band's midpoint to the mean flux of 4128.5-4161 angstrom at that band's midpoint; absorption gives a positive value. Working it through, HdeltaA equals -2.9 angstrom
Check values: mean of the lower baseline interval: 4.27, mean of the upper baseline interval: 3.93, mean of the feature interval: 4.4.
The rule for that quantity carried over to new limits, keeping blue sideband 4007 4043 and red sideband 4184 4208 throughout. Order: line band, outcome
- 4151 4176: -0.18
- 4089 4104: -2.11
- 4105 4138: -2.17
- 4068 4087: -1.72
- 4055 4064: -0.14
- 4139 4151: -0.31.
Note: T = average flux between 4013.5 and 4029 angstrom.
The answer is 4.17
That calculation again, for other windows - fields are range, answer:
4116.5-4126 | 4.2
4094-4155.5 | 4.17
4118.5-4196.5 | 3.84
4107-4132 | 4.18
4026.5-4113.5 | 4.33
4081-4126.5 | 4.39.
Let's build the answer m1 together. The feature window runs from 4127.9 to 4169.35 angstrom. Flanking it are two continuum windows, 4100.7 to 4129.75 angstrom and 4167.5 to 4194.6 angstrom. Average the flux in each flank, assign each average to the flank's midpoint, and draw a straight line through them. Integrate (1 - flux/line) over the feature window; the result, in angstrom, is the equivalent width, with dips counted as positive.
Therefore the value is 0.5 angstrom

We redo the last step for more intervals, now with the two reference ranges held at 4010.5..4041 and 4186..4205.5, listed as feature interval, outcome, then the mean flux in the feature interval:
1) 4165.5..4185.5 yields 0.4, 3.68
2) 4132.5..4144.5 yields -0.5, 4.03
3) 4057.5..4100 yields -3.7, 4.38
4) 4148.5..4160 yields 0.0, 3.82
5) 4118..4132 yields -0.6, 4.07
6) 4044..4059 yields -0.5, 4.25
